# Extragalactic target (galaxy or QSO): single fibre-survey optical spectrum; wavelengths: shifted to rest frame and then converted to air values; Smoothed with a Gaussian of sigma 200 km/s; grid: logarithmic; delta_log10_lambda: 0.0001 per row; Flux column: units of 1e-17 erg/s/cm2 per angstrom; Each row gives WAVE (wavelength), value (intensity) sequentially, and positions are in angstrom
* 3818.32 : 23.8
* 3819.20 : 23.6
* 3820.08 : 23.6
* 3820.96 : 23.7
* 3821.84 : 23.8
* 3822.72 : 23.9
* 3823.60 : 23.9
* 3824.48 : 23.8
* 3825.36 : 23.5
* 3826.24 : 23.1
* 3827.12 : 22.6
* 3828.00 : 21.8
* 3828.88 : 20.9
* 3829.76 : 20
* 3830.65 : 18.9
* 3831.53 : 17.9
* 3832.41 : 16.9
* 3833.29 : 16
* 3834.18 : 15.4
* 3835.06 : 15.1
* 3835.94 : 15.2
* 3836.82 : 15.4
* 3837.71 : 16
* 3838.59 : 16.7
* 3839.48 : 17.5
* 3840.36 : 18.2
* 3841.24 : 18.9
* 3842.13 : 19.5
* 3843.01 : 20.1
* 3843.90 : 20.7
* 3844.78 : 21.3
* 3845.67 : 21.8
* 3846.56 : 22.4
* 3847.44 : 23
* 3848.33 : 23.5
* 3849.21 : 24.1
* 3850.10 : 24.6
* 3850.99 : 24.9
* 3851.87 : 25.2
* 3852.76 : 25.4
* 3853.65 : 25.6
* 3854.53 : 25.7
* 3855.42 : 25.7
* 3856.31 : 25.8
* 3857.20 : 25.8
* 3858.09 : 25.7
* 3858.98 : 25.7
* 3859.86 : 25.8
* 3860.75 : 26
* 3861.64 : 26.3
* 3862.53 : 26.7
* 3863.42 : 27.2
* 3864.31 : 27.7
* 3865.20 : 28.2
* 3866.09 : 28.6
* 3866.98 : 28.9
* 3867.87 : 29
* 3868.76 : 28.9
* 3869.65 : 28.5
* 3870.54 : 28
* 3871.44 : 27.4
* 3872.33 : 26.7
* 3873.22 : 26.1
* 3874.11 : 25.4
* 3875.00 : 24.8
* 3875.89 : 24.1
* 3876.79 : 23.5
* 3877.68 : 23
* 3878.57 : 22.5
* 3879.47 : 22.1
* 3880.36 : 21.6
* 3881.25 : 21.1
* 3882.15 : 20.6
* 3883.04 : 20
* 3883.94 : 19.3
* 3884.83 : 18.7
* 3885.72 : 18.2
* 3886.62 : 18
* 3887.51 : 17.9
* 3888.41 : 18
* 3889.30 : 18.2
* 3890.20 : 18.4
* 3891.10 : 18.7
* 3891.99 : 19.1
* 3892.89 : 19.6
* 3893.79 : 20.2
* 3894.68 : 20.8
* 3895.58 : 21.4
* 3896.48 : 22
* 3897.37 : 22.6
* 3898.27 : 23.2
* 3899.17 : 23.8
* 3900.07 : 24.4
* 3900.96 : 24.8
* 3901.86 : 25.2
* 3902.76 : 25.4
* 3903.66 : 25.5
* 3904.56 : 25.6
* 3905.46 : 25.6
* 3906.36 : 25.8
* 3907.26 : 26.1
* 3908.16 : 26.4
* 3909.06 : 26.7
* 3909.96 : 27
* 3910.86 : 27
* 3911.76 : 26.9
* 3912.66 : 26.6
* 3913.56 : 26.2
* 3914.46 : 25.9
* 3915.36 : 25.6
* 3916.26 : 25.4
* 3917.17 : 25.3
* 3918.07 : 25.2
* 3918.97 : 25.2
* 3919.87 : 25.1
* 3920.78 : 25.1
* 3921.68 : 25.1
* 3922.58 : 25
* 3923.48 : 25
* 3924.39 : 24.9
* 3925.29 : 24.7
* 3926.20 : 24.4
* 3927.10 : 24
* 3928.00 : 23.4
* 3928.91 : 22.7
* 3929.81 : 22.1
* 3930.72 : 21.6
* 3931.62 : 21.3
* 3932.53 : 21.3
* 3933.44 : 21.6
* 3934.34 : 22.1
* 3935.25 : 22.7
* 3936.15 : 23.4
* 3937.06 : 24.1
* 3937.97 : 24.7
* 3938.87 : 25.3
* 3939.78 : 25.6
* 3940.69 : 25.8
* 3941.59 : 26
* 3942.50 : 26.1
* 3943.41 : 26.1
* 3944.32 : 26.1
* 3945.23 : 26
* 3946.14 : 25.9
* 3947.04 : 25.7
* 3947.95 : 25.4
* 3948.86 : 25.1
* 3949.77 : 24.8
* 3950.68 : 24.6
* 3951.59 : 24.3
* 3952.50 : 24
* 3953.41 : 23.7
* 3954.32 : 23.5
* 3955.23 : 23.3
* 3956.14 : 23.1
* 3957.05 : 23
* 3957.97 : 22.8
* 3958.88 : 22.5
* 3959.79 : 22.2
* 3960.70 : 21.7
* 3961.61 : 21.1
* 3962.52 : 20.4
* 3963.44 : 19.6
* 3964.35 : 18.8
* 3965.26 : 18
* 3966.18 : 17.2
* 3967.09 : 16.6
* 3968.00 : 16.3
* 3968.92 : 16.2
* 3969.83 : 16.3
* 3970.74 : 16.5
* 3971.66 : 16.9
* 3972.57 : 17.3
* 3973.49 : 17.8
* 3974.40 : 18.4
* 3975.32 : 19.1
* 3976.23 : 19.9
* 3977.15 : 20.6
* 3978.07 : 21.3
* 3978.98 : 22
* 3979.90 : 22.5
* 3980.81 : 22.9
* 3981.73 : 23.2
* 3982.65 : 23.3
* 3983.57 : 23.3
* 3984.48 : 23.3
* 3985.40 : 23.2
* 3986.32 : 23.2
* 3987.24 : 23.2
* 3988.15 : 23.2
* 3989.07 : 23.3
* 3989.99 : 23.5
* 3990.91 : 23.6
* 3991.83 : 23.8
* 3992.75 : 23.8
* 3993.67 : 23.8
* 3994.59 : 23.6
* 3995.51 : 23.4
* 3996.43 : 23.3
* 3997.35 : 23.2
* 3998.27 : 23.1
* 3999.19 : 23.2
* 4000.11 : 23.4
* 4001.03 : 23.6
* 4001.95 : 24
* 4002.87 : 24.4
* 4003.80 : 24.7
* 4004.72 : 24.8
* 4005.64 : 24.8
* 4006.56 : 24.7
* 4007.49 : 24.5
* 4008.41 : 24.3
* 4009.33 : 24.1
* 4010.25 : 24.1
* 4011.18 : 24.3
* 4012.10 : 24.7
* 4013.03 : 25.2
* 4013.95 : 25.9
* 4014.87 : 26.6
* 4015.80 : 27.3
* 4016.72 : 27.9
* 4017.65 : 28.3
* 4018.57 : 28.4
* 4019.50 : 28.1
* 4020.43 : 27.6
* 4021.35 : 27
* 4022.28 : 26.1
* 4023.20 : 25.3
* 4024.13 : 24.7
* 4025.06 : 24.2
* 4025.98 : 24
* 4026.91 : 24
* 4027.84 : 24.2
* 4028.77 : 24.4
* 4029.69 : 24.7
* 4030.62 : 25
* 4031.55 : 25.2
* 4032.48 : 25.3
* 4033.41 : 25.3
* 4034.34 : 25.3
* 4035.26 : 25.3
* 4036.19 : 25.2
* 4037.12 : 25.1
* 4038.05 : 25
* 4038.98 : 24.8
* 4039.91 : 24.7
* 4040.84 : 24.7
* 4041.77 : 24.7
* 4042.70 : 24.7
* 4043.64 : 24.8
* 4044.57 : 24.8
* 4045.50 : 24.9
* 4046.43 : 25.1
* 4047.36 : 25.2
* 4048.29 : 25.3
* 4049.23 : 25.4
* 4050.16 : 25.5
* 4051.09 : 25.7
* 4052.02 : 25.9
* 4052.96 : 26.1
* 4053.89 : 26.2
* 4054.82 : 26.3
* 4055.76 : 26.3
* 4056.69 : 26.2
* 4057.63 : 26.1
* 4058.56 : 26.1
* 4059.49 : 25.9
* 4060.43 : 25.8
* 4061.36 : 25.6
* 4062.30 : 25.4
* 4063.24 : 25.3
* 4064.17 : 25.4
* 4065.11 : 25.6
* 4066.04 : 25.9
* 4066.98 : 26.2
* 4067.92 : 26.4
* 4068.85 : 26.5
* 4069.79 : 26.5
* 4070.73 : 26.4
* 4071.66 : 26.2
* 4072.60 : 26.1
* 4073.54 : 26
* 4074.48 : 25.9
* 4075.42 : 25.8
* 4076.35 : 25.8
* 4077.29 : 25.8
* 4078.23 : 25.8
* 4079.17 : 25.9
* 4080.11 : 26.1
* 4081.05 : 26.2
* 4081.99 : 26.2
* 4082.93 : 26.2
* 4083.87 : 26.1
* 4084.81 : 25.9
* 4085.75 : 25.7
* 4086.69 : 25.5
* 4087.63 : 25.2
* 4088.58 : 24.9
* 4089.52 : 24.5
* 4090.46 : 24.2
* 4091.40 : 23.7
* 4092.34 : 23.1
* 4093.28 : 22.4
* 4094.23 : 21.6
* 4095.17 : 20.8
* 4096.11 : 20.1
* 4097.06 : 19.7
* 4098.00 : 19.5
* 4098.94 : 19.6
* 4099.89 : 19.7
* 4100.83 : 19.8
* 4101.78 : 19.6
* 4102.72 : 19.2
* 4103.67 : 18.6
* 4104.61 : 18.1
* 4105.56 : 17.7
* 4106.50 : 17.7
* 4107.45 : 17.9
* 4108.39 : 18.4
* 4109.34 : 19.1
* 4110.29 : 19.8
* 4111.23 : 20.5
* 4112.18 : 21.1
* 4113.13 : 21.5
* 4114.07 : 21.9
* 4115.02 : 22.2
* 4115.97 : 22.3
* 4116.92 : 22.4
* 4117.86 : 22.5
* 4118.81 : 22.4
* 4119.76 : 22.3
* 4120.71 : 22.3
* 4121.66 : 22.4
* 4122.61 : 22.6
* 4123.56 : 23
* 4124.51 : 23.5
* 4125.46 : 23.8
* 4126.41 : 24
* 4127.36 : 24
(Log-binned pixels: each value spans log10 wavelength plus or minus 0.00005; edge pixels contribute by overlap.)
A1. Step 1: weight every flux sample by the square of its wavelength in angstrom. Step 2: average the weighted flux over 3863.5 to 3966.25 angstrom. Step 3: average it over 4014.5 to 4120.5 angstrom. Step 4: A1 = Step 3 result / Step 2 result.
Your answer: 1.10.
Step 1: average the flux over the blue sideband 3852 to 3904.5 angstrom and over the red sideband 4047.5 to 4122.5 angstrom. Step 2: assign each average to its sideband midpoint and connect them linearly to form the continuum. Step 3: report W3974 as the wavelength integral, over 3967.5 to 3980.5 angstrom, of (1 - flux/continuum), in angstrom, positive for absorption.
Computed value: 2.7 angstrom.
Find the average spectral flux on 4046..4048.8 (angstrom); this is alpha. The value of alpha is 25.2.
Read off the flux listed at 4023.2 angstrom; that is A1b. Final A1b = 25.3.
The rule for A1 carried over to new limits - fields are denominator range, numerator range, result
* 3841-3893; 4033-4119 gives 1.13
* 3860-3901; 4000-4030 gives 1.17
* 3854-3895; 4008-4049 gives 1.16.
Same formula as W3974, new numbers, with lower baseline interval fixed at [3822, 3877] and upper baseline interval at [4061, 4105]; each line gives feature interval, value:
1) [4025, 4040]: -0.6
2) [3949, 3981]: 4.1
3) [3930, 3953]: -0.8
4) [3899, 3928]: -2.5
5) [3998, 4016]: -0.6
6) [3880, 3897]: 2.7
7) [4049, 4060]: -0.9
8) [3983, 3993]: 0.1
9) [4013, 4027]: -1.5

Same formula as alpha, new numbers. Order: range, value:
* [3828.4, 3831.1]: 19.9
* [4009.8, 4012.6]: 24.3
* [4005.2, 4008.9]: 24.6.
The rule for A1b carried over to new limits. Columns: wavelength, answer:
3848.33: 23.5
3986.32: 23.2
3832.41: 16.9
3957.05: 23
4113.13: 21.5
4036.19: 25.2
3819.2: 23.6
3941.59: 26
